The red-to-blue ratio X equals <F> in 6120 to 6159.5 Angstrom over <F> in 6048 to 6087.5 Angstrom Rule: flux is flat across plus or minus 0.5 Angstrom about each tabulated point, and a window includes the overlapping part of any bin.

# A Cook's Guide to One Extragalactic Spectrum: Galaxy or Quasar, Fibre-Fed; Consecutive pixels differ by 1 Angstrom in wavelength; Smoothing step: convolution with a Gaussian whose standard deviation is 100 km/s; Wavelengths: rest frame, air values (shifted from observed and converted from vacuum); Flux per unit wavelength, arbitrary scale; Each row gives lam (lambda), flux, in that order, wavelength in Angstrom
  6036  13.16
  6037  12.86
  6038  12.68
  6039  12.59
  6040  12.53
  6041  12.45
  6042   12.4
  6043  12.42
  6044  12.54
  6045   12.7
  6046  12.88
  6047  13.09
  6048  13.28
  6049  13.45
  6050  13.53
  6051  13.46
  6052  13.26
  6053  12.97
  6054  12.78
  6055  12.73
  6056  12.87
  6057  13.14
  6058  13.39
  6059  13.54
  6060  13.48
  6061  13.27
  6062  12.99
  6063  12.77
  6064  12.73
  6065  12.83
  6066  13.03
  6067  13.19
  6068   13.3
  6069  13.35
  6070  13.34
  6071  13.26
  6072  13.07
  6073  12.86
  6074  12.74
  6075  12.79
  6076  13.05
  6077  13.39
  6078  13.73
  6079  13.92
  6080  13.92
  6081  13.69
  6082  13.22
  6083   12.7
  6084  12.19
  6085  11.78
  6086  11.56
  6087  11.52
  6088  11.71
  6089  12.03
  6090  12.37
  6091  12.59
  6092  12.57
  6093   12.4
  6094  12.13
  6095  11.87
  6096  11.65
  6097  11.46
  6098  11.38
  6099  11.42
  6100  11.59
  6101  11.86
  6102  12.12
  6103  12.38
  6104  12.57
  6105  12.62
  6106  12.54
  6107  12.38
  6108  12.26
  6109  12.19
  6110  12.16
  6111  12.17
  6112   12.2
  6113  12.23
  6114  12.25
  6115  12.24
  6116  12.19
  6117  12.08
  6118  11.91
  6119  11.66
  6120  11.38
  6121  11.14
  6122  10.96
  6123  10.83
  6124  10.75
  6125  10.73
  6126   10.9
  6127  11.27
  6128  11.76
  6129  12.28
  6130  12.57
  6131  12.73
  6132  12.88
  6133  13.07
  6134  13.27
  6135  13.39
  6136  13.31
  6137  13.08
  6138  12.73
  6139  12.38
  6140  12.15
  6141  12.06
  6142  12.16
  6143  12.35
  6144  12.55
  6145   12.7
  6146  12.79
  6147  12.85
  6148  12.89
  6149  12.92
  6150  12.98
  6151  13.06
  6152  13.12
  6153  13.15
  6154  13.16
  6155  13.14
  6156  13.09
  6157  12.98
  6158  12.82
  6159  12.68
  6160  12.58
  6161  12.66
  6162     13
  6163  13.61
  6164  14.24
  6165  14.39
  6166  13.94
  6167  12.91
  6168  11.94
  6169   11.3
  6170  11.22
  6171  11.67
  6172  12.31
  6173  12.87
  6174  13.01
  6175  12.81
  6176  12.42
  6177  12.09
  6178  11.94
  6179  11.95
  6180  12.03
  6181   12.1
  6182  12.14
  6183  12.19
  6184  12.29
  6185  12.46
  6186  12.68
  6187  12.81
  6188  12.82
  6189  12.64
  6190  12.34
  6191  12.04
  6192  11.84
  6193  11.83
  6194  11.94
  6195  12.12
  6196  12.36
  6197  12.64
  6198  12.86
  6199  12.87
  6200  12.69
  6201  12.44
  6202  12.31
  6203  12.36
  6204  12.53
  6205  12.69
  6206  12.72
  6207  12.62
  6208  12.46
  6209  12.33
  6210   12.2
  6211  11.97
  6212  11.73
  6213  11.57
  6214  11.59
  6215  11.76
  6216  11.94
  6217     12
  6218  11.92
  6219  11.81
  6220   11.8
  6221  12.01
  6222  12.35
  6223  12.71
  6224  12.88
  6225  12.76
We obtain 0.95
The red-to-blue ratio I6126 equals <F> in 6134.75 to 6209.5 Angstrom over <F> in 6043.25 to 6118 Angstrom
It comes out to 1.00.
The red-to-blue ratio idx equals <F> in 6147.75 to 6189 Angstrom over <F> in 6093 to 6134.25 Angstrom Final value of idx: 1.1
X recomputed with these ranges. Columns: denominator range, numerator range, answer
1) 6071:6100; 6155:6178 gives 1.02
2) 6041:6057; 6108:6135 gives 0.92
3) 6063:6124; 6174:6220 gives 0.99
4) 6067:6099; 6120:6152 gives 0.97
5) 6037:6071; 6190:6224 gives 0.94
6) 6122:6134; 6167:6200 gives 1.04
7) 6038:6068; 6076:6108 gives 0.95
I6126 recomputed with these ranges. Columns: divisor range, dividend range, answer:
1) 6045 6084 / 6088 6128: 0.90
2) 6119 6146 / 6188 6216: 1.01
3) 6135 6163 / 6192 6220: 0.95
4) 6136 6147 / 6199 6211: 0.99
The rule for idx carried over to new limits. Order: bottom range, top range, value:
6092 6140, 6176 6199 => 1.02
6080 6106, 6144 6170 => 1.06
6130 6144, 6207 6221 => 0.94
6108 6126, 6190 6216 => 1.05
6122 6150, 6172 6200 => 1.00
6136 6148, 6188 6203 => 0.98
